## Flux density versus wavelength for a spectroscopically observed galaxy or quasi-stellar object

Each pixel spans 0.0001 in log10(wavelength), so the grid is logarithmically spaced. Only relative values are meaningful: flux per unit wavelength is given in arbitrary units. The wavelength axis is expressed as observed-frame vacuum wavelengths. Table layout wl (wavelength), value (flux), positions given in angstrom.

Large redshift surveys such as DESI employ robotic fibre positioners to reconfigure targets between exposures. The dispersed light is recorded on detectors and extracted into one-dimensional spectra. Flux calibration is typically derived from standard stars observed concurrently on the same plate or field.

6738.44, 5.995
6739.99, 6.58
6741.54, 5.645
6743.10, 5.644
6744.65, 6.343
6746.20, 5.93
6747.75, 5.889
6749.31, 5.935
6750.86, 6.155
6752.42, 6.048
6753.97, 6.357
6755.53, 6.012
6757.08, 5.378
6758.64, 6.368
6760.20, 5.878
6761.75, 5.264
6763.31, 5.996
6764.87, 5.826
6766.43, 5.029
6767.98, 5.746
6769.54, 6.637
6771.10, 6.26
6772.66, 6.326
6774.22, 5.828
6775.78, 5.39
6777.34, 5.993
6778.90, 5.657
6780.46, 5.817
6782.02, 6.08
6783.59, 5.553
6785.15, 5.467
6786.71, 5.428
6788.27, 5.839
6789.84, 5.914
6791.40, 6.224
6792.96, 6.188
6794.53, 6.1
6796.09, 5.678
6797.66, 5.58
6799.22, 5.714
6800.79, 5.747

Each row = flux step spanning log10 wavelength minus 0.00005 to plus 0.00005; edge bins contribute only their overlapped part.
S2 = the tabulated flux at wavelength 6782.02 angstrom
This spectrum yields 6.08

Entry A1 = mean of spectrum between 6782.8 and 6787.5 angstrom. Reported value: 5.48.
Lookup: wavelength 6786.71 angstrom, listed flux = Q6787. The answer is 5.428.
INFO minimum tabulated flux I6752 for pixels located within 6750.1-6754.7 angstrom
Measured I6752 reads 6.048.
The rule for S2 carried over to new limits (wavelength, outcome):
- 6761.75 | 5.264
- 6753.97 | 6.357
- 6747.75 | 5.889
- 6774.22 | 5.828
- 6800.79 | 5.747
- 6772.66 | 6.326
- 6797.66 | 5.58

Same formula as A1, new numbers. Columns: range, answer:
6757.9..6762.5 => 5.84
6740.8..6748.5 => 5.89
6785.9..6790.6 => 5.72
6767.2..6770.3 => 6.2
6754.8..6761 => 5.91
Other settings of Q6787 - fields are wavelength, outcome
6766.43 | 5.029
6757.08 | 5.378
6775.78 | 5.39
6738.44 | 5.995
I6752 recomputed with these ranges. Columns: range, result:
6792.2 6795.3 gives 6.1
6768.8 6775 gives 5.828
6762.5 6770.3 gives 5.029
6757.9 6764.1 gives 5.264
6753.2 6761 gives 5.378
